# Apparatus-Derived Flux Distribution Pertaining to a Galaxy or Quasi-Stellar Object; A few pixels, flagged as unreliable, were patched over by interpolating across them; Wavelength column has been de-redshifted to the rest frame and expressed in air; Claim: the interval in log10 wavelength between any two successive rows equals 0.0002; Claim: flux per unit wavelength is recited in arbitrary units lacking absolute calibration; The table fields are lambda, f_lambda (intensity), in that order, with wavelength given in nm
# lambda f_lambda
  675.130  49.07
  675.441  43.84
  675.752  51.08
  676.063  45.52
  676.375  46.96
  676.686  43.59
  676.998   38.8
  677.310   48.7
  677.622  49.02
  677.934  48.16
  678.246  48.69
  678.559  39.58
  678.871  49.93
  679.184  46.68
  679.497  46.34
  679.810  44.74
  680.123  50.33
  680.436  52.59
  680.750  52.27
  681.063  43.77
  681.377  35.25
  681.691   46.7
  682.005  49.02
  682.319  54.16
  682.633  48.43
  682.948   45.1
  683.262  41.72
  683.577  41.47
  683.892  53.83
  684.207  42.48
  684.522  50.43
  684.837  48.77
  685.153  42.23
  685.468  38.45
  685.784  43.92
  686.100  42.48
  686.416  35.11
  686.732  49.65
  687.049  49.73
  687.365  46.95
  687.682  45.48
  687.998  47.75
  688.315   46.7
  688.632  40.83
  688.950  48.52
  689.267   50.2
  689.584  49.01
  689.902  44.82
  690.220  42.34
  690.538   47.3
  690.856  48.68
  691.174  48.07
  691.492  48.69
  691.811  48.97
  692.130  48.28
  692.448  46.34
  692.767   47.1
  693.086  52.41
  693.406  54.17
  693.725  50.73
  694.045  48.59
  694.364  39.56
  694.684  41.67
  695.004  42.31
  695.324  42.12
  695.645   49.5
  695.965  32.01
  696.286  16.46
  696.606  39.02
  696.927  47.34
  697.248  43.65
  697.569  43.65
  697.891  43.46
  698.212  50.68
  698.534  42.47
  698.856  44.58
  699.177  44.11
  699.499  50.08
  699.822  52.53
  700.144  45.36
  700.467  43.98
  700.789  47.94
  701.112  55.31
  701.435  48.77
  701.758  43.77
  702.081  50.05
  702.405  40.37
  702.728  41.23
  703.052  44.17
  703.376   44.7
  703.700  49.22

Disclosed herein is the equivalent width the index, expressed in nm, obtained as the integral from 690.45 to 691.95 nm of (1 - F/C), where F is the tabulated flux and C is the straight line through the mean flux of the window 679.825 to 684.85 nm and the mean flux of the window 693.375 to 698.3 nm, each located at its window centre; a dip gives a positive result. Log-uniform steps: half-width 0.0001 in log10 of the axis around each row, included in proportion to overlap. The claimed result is -0.15 nm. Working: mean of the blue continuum 47.2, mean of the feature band 48.4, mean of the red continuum 42.4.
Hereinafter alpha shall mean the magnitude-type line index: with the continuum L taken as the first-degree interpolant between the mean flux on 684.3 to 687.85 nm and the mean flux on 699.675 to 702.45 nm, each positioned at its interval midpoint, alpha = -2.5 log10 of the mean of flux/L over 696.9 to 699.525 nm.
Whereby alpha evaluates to 0.048 mag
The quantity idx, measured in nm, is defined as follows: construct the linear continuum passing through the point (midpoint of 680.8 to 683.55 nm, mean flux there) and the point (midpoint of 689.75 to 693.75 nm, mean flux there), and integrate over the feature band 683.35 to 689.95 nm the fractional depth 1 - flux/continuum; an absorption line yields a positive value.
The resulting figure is 0.17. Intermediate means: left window 45.6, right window 48.2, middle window 45.6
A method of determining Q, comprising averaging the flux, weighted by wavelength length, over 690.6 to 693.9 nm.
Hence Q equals 49.3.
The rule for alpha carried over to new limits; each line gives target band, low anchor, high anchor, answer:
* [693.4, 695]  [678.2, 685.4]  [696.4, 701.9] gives 0.01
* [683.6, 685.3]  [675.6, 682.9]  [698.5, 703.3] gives -0.01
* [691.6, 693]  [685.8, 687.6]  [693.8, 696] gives -0.10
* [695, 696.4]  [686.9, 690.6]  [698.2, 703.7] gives 0.26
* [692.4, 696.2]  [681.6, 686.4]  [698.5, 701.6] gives 0.05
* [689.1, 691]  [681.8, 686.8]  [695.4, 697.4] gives -0.12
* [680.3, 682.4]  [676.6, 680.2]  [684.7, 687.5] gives -0.05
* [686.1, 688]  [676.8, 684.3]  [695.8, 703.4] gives 0.01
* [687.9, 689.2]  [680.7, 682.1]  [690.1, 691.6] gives 0.01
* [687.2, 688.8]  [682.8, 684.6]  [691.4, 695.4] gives 0.02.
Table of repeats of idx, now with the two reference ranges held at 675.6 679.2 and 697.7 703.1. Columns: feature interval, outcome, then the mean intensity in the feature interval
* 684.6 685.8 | 0.069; 43.7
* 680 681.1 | -0.095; 50.4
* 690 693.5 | -0.137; 48.2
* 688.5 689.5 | -0.010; 46.9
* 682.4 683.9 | 0.021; 45.7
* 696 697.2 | 0.297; 34.9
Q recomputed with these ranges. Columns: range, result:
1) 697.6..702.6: 46.8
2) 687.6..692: 47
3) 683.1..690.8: 45.5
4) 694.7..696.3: 38.8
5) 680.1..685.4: 46.7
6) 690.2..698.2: 44.6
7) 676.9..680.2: 46.5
